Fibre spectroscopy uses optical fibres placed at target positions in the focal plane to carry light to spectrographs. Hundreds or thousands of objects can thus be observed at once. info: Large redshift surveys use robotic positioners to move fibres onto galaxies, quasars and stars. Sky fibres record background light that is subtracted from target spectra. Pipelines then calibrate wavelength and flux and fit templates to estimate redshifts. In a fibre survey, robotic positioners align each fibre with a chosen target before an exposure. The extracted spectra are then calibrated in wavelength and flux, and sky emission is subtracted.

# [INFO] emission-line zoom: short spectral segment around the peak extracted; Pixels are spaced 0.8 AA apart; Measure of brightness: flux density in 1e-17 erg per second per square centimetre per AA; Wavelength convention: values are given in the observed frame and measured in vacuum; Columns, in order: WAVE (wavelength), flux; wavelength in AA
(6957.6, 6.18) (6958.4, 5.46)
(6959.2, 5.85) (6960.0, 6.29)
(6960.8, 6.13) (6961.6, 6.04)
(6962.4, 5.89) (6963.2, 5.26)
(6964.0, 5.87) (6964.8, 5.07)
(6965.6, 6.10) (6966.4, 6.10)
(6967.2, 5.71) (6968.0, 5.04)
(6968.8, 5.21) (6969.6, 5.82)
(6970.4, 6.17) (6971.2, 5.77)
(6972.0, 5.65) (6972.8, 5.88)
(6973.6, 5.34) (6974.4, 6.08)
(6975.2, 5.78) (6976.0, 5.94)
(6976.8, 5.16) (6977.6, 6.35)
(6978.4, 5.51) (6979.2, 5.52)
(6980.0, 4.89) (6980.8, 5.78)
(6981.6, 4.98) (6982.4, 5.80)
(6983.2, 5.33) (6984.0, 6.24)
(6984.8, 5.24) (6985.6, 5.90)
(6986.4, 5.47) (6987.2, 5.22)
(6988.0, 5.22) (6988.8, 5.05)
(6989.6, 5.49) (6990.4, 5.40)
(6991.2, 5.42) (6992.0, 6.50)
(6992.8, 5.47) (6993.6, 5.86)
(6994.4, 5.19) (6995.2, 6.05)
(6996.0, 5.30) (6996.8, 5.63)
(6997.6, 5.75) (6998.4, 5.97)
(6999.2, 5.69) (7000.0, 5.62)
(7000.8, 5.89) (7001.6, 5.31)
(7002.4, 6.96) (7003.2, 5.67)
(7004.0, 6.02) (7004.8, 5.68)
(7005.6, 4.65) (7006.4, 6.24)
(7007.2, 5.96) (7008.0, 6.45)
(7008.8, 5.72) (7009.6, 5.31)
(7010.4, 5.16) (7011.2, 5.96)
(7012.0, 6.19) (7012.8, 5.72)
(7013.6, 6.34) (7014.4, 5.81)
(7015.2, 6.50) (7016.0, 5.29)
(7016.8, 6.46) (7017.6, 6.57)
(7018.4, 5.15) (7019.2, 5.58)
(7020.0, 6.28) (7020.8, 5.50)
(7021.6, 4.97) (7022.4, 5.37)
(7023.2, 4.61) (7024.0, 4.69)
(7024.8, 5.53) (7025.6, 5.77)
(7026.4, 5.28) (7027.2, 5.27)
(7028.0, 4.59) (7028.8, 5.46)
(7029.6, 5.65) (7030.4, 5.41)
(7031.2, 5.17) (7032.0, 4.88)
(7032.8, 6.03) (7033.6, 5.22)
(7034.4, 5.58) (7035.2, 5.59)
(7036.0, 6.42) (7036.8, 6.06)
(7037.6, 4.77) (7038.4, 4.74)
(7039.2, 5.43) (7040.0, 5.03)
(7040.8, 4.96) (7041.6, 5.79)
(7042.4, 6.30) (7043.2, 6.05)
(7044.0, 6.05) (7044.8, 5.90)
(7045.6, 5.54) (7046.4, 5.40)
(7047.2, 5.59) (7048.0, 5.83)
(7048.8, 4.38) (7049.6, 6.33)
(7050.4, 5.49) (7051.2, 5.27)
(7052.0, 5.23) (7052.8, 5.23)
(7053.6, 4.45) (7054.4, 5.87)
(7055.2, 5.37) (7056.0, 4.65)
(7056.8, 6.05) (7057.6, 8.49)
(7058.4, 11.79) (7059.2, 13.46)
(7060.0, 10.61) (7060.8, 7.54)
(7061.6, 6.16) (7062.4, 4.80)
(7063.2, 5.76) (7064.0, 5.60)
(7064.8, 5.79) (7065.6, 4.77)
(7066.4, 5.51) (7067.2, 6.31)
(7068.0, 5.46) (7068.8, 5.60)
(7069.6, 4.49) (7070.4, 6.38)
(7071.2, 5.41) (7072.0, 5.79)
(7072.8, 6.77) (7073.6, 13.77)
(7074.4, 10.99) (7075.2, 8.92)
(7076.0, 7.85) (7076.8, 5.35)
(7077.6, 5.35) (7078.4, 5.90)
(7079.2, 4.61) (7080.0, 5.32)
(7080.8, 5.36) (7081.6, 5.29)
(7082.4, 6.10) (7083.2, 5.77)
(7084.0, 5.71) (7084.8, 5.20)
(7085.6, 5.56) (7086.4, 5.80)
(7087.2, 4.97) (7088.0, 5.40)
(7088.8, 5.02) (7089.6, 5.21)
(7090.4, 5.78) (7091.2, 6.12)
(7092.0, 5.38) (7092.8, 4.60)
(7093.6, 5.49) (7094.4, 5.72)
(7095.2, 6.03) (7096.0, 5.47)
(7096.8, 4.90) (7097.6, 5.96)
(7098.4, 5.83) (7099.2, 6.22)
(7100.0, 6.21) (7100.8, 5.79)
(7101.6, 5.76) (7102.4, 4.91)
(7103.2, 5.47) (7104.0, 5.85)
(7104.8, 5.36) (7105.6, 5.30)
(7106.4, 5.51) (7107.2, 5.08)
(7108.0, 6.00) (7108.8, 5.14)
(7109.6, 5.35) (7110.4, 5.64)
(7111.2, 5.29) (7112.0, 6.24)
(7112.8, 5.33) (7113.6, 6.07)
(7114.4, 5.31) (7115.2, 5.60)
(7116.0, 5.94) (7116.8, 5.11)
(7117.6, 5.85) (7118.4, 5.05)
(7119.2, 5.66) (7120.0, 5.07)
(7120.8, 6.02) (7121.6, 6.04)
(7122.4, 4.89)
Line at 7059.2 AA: [S II] 6716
